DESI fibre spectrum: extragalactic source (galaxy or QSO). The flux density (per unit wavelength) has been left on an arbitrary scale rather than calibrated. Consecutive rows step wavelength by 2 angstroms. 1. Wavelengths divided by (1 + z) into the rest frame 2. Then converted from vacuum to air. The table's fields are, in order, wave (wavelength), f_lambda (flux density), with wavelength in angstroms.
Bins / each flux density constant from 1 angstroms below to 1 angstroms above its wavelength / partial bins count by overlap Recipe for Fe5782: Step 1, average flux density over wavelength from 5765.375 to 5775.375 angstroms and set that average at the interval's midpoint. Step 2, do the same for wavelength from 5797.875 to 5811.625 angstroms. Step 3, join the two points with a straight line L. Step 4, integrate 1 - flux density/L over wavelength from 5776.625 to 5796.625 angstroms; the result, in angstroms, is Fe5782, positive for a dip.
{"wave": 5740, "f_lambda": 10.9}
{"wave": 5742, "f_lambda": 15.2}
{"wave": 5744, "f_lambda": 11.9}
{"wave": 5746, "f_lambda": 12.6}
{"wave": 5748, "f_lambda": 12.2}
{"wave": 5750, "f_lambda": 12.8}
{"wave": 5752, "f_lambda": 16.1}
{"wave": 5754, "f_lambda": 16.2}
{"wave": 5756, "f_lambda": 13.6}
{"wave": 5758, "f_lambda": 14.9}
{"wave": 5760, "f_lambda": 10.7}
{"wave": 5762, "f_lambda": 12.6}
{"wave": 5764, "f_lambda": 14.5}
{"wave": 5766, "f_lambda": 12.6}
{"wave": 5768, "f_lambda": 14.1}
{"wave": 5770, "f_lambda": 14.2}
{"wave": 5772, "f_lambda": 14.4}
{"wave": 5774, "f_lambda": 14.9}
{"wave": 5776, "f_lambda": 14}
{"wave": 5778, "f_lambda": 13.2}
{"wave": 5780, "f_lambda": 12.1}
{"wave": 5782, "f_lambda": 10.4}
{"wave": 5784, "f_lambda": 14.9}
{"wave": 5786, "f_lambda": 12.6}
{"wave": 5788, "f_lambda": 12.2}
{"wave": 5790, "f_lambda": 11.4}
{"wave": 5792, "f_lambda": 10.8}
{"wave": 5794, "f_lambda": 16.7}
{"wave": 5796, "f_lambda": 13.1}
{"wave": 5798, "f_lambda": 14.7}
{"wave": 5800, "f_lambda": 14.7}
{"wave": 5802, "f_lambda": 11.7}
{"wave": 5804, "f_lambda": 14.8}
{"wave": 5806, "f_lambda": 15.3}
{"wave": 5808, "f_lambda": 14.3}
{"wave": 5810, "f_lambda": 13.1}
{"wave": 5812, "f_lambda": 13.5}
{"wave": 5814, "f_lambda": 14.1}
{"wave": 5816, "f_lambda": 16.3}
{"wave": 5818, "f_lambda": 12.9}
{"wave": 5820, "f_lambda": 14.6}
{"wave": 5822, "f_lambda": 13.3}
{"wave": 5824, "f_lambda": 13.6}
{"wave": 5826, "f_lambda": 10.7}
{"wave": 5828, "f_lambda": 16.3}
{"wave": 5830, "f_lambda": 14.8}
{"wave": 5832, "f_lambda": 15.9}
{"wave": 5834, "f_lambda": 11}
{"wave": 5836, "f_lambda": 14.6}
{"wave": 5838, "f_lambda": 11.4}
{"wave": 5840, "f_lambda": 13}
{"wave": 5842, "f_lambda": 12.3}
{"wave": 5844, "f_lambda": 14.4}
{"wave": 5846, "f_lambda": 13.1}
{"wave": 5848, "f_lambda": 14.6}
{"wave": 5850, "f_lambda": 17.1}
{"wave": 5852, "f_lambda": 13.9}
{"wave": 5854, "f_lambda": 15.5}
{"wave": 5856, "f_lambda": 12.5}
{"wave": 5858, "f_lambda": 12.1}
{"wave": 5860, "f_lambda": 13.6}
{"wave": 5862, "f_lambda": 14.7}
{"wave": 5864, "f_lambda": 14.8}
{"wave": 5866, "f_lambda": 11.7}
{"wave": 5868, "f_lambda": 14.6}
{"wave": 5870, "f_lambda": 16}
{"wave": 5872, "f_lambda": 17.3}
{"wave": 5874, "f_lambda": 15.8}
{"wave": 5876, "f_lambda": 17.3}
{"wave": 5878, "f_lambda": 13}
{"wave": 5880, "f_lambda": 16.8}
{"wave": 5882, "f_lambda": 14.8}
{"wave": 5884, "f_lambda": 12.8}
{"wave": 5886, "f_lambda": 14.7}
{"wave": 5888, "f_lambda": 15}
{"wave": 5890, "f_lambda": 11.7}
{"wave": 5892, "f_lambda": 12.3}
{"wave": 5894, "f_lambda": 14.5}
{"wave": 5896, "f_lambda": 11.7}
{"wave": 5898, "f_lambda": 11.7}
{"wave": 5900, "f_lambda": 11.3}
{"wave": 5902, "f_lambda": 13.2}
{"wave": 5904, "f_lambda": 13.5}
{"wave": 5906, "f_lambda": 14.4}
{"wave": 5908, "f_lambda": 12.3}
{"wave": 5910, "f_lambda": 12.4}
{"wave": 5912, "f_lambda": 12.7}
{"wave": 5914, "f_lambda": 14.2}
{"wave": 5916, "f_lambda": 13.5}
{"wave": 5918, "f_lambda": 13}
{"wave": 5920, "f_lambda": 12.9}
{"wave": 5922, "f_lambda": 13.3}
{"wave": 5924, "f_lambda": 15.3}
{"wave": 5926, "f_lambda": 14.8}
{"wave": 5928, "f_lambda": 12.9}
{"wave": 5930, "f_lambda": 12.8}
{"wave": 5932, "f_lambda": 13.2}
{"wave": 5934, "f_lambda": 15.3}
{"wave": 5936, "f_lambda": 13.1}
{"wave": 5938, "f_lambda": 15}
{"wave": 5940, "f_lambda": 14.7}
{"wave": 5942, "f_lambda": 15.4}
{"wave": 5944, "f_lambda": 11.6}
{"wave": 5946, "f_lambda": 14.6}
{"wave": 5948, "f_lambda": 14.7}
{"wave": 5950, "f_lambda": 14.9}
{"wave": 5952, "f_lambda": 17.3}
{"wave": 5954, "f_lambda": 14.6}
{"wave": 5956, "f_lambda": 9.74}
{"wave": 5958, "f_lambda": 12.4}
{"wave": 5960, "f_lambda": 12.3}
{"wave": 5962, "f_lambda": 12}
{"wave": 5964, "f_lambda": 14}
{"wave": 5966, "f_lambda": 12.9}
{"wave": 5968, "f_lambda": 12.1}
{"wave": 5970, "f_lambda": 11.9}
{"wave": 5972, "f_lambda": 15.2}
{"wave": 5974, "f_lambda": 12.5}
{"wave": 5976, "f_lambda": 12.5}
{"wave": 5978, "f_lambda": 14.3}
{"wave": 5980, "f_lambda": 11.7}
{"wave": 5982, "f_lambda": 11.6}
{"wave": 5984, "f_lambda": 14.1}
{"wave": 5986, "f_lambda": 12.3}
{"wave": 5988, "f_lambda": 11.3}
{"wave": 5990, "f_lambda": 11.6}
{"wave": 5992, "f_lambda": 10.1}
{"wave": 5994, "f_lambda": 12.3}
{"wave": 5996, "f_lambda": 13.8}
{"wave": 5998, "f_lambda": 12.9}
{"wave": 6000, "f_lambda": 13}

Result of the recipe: 1.9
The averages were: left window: 14.1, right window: 14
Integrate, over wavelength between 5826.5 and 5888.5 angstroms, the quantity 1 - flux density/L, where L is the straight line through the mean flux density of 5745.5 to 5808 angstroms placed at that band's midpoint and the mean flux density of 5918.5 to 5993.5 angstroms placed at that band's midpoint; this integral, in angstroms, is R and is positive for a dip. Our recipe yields -4.3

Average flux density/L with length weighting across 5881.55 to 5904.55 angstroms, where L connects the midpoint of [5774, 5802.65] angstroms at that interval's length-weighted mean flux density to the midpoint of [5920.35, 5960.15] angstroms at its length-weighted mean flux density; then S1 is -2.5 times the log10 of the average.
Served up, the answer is 0.050 mag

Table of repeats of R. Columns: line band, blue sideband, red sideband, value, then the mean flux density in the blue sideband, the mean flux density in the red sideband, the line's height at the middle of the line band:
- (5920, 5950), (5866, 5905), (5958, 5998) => -1.8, 14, 12.6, 13.2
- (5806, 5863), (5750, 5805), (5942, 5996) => -2.1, 13.5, 12.9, 13.4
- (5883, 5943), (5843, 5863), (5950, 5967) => 0.8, 14.2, 13.3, 13.6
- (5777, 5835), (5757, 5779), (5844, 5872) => 1.5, 13.6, 14.3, 13.9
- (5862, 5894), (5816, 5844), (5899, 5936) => -2.7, 13.6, 13.4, 13.5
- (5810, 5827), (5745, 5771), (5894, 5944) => -0.1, 13.6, 13.4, 13.5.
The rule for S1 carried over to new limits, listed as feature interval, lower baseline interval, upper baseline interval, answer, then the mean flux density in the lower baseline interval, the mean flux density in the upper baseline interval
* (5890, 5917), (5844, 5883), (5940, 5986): 0.10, 14.7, 13.3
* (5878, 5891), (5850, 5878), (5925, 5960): 0.02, 14.6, 13.9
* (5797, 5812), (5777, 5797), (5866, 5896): -0.08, 12.7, 14.6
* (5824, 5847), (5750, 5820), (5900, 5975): 0.02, 13.7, 13.5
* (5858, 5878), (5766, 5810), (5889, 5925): -0.13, 13.5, 13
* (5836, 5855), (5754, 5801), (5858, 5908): -0.01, 13.4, 14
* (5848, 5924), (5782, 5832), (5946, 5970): -0.03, 13.7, 13.3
